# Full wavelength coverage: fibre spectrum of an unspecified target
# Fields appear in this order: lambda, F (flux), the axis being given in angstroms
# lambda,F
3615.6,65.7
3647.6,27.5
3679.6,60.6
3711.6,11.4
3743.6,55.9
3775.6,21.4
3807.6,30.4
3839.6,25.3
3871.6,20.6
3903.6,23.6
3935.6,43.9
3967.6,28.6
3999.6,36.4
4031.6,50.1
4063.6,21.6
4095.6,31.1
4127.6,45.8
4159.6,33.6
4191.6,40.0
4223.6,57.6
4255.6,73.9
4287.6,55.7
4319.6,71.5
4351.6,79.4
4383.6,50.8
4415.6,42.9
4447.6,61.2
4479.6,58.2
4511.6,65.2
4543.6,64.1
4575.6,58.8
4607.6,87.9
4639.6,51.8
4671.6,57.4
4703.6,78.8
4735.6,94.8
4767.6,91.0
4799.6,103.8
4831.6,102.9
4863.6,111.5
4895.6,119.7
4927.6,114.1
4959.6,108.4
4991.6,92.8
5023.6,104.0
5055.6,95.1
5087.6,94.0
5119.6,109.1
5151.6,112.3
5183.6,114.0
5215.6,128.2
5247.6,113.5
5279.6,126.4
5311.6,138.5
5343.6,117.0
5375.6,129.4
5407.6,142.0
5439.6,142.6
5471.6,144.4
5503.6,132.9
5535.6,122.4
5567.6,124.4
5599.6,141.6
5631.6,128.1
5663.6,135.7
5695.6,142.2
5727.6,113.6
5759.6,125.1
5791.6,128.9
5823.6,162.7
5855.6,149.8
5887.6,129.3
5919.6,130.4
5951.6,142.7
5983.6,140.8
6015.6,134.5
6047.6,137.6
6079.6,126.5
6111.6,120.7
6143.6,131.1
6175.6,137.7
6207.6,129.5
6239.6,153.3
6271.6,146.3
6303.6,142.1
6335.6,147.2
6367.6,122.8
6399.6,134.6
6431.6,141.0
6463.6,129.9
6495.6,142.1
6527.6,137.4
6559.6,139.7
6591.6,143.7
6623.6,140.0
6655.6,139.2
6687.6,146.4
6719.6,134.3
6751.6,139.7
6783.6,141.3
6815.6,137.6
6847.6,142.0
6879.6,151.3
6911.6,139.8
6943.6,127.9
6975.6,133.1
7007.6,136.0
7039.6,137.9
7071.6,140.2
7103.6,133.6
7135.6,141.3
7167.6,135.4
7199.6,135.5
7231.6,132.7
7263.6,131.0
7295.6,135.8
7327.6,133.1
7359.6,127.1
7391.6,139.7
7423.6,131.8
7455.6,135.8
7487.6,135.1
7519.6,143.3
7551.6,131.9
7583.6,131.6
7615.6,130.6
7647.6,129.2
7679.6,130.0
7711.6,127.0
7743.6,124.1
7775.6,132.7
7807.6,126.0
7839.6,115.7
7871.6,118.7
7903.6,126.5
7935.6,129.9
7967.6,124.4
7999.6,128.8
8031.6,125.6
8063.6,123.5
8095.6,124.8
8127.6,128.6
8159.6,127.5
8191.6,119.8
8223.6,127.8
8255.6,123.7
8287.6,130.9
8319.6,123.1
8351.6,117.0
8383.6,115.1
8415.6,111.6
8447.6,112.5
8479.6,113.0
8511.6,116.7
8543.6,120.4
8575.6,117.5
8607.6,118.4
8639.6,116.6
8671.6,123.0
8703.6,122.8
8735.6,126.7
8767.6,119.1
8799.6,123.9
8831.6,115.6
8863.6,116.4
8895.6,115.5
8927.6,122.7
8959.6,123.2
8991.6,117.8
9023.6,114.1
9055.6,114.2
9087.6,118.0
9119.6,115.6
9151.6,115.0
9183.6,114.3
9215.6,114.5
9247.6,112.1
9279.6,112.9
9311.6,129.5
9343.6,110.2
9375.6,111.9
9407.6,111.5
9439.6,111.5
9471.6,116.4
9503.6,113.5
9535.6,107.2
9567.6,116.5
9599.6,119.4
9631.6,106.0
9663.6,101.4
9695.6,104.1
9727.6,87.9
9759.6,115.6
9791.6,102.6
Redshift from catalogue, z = 0.18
